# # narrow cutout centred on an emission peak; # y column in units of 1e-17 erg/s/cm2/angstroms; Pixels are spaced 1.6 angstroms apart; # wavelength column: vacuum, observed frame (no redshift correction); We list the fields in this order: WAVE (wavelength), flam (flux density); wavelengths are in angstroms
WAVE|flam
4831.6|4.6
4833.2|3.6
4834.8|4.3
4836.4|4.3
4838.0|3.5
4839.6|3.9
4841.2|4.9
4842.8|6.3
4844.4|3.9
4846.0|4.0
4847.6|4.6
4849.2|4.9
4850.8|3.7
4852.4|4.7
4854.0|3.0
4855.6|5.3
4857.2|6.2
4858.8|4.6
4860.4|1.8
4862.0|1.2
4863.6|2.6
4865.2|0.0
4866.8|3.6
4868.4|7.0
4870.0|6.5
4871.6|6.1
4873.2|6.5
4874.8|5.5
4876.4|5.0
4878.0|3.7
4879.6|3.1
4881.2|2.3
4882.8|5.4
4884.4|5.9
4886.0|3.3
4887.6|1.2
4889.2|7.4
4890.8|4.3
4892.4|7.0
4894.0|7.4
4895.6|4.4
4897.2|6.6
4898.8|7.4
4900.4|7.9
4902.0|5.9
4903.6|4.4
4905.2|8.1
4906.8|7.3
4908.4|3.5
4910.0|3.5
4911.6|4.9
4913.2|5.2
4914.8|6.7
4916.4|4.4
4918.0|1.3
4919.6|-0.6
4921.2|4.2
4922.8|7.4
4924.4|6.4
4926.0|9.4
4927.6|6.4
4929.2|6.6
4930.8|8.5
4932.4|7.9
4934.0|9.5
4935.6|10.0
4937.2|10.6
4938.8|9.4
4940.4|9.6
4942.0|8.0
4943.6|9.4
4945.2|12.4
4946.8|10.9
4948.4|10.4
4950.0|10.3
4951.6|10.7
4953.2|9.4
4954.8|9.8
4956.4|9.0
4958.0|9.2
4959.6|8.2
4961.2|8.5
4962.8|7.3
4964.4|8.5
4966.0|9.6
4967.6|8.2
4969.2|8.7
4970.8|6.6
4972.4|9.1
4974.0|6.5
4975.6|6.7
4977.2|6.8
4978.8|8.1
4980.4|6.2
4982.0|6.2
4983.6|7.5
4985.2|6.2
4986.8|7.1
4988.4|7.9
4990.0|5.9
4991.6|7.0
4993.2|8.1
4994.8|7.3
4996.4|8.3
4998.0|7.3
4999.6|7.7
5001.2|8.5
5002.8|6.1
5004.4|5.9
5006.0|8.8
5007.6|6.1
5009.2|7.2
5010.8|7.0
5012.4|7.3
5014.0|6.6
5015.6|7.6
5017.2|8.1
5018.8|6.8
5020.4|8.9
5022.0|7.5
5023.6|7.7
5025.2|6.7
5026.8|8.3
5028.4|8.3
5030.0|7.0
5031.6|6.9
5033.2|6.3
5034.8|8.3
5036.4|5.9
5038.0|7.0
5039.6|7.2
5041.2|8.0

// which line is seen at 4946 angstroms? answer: Lyman alpha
